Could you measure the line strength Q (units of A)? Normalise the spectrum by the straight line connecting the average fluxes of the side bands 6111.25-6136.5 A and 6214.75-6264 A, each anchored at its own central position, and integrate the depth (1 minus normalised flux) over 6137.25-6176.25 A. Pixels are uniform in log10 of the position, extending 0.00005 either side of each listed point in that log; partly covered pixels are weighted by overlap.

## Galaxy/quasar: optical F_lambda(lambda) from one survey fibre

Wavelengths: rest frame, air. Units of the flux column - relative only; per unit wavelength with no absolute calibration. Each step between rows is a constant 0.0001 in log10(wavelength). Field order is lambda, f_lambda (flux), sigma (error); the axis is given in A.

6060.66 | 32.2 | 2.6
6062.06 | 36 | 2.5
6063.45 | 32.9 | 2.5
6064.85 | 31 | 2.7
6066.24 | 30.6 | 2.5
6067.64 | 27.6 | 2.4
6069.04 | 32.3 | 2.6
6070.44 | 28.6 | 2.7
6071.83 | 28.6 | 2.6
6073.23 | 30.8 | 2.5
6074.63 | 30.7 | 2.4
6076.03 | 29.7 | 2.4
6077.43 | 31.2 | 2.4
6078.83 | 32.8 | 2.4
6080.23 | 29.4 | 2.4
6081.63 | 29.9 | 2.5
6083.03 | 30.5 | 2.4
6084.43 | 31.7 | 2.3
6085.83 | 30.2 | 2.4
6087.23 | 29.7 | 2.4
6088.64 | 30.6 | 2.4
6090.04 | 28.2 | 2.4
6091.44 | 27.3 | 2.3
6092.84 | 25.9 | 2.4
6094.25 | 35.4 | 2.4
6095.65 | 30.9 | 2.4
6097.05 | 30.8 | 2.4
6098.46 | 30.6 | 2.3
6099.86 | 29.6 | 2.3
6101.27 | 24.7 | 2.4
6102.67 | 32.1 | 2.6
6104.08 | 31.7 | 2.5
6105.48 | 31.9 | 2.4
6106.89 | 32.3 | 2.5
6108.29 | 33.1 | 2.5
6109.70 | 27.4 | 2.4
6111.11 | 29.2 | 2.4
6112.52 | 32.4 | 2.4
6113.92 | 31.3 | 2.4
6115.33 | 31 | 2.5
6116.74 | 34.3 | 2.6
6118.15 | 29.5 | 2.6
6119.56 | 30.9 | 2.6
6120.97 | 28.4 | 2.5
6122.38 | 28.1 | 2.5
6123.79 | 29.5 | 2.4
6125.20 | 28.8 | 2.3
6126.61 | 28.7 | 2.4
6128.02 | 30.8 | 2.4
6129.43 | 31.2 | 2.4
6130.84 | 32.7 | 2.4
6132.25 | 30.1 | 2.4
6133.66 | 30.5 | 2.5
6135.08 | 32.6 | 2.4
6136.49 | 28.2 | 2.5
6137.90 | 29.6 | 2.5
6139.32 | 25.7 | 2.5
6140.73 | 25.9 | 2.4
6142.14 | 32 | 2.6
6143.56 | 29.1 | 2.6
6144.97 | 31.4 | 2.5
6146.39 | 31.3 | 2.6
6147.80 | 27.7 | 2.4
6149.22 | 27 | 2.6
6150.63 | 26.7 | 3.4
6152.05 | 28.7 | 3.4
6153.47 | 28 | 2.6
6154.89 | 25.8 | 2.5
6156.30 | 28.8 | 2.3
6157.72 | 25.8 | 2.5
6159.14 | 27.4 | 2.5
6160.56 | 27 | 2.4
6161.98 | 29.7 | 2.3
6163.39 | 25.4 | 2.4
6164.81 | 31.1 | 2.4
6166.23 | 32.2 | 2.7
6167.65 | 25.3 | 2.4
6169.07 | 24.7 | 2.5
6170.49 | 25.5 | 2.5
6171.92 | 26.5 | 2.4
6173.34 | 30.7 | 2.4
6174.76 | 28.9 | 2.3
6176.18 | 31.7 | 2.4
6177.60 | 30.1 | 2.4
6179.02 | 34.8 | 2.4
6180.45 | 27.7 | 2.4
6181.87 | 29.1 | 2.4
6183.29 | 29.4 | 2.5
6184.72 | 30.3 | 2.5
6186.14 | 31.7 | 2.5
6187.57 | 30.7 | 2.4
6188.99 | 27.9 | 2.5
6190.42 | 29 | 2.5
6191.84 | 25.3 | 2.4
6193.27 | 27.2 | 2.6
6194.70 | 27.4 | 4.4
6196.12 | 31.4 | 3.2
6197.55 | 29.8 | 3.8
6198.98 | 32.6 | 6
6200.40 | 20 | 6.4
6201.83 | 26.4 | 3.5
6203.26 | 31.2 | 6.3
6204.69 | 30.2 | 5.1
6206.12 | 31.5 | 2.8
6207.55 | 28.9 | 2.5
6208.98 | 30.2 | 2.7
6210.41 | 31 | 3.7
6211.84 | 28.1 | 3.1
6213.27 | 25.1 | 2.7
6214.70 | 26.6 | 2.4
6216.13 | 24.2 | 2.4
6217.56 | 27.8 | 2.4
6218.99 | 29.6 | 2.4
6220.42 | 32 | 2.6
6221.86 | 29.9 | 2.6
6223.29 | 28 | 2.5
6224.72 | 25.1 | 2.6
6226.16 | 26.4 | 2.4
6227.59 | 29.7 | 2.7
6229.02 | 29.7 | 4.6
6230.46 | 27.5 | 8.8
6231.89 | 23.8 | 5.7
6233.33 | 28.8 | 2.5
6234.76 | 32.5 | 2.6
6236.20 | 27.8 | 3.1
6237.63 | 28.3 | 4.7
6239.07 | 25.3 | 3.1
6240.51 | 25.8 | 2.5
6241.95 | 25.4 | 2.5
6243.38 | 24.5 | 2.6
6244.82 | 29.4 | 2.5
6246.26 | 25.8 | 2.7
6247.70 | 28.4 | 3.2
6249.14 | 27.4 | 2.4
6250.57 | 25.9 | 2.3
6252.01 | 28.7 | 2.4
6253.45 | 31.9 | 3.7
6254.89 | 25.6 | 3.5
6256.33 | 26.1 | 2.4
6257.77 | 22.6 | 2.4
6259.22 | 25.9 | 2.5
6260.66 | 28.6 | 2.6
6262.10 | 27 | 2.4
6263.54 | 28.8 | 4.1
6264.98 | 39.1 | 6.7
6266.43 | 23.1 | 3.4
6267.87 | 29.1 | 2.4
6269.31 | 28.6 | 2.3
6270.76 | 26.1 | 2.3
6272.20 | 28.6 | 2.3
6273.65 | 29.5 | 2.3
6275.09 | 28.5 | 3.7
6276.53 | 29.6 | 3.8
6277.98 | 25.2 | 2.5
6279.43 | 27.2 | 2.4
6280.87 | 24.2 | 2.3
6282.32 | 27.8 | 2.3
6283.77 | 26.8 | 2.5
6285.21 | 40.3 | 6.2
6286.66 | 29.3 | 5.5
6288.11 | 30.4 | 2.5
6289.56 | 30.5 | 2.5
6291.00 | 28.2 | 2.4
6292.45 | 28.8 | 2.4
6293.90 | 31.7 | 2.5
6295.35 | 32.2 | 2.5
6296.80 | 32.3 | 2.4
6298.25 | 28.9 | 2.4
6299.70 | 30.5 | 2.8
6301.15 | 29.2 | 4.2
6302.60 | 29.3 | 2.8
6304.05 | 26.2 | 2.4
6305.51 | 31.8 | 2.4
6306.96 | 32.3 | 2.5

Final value 2.0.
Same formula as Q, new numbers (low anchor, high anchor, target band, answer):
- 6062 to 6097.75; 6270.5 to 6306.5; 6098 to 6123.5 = -0.16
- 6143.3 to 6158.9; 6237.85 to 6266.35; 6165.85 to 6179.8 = -0.48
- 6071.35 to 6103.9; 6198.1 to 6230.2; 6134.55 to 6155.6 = 0.50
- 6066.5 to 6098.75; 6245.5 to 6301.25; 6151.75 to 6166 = 0.80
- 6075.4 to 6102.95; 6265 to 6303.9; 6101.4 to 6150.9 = -0.29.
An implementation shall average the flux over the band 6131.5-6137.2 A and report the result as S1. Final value 30.4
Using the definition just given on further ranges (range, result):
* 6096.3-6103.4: 29.6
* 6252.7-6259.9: 26.4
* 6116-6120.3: 31.5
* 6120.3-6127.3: 28.7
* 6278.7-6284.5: 26.5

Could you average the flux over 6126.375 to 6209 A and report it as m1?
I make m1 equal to 28.9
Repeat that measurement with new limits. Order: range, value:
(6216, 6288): 28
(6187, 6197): 28.4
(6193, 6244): 28.1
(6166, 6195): 28.8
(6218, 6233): 28.2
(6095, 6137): 30.5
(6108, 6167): 29.4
